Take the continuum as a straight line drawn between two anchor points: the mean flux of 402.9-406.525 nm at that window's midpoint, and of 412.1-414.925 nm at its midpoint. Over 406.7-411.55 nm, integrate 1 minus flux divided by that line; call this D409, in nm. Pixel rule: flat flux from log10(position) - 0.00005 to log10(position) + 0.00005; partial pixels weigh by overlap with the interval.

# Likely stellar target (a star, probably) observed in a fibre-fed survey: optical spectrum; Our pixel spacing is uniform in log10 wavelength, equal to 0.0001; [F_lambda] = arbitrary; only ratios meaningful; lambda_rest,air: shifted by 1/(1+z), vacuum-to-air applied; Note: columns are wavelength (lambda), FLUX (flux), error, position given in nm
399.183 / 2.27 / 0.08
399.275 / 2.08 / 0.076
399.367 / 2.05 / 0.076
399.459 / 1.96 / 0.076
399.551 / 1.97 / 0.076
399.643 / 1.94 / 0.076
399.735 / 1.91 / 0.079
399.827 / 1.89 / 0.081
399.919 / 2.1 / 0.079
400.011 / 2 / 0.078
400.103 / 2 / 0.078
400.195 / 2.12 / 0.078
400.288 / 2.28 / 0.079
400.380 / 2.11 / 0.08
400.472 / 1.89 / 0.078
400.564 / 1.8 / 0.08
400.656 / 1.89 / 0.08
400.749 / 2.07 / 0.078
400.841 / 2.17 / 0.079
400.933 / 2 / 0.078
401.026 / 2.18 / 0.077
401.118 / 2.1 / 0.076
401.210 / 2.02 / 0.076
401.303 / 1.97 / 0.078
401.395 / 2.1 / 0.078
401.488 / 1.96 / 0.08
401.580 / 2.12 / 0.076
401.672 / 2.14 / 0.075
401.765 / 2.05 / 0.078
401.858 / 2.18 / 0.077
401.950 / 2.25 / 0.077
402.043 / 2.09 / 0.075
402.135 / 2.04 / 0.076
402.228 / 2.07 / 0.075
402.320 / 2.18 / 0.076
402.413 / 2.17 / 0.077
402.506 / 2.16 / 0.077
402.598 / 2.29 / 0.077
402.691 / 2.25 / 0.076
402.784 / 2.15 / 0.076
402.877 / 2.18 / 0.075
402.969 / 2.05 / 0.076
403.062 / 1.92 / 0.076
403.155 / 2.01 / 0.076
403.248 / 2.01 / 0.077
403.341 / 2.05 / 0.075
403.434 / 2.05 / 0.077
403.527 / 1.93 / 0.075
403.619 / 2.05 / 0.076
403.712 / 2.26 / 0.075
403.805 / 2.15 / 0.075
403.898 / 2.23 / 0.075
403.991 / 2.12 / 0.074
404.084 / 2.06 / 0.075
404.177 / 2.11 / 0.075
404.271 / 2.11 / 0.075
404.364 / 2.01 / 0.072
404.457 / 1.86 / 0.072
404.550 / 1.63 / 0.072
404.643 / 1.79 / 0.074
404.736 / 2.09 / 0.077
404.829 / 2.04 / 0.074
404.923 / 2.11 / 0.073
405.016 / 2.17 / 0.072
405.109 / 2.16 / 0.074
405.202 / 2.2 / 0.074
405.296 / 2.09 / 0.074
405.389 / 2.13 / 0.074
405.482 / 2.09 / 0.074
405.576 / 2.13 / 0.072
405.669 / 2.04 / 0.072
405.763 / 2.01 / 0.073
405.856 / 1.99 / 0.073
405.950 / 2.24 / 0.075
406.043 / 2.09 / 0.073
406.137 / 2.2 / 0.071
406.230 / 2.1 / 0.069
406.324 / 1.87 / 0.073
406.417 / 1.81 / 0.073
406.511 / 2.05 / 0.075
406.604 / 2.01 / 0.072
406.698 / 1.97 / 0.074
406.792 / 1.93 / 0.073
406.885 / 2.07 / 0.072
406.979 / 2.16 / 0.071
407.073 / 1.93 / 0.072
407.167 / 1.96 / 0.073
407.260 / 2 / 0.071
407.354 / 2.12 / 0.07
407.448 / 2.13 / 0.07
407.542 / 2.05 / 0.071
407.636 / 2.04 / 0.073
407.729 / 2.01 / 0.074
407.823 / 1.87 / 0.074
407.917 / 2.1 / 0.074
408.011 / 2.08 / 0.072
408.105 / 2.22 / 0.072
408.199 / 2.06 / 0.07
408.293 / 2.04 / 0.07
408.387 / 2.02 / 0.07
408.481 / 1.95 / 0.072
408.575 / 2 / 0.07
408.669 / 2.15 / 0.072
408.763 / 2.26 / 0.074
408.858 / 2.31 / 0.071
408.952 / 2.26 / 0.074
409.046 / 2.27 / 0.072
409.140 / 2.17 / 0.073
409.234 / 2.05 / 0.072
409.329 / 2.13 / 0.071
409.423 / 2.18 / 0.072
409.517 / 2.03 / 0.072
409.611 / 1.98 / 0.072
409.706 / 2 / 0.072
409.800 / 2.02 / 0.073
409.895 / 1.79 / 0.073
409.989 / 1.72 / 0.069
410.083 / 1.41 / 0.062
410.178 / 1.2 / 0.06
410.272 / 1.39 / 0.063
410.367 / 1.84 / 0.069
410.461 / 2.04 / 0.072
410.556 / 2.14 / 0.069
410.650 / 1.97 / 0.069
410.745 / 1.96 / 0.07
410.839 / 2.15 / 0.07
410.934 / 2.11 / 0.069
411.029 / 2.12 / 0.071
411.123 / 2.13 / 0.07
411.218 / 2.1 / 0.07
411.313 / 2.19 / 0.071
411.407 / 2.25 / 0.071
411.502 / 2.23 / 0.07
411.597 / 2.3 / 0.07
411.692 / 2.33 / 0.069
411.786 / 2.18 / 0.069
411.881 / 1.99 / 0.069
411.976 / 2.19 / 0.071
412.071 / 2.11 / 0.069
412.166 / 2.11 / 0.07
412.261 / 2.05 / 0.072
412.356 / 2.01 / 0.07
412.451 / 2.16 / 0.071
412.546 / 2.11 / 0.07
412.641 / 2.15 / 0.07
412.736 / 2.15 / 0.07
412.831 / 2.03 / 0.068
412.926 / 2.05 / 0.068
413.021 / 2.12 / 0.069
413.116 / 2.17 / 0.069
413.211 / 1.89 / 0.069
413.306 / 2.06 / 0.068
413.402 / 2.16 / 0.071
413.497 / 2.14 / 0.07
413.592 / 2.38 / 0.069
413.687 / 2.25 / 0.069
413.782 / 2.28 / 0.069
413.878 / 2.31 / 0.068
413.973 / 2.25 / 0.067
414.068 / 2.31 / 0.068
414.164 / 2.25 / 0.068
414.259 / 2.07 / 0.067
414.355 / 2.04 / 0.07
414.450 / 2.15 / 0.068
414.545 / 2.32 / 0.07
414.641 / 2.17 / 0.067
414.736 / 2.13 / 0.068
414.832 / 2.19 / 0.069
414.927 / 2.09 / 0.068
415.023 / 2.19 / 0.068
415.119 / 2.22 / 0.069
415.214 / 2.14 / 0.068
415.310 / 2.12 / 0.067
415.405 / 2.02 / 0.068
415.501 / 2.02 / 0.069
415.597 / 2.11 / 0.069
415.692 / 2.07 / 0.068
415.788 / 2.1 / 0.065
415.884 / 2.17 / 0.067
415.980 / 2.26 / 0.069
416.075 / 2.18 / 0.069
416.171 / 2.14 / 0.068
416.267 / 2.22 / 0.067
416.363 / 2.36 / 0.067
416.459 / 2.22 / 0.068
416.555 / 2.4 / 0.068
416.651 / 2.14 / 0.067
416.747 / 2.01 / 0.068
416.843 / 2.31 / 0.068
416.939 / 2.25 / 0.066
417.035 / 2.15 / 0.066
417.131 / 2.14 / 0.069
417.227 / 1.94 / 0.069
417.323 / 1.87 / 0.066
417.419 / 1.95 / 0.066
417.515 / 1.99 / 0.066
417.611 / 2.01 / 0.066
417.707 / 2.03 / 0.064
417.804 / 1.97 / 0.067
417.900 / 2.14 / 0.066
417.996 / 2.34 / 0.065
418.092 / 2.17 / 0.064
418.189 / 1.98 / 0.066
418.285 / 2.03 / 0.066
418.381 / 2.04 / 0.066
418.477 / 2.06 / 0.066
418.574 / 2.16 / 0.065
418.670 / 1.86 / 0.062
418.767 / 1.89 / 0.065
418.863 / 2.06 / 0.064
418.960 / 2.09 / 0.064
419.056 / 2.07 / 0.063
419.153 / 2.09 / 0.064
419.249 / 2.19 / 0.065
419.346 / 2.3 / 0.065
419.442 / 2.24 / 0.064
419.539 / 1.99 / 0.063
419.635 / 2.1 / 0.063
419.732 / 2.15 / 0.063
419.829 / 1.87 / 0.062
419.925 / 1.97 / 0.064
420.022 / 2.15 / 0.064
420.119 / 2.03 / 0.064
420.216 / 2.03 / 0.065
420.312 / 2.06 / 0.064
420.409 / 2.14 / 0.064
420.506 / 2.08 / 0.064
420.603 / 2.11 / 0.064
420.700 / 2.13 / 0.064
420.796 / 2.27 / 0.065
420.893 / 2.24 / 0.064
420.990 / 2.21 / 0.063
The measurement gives 0.18 nm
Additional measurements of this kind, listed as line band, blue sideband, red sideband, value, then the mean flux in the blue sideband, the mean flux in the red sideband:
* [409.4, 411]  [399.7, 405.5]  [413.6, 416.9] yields 0.196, 2.07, 2.18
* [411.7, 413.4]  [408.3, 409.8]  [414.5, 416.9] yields 0.036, 2.11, 2.17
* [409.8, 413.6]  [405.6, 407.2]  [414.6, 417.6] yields 0.093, 2.03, 2.14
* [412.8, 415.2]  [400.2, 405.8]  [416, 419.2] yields -0.086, 2.08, 2.1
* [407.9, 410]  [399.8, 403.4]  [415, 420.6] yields 0.006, 2.08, 2.1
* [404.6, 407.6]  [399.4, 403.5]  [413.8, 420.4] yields 0.037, 2.06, 2.12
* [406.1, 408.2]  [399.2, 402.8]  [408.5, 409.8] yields 0.083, 2.07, 2.13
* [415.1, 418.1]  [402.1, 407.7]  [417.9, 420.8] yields -0.066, 2.06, 2.09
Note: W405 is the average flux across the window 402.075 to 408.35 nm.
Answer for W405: 2.06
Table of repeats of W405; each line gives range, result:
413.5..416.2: 2.18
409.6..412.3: 2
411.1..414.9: 2.16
